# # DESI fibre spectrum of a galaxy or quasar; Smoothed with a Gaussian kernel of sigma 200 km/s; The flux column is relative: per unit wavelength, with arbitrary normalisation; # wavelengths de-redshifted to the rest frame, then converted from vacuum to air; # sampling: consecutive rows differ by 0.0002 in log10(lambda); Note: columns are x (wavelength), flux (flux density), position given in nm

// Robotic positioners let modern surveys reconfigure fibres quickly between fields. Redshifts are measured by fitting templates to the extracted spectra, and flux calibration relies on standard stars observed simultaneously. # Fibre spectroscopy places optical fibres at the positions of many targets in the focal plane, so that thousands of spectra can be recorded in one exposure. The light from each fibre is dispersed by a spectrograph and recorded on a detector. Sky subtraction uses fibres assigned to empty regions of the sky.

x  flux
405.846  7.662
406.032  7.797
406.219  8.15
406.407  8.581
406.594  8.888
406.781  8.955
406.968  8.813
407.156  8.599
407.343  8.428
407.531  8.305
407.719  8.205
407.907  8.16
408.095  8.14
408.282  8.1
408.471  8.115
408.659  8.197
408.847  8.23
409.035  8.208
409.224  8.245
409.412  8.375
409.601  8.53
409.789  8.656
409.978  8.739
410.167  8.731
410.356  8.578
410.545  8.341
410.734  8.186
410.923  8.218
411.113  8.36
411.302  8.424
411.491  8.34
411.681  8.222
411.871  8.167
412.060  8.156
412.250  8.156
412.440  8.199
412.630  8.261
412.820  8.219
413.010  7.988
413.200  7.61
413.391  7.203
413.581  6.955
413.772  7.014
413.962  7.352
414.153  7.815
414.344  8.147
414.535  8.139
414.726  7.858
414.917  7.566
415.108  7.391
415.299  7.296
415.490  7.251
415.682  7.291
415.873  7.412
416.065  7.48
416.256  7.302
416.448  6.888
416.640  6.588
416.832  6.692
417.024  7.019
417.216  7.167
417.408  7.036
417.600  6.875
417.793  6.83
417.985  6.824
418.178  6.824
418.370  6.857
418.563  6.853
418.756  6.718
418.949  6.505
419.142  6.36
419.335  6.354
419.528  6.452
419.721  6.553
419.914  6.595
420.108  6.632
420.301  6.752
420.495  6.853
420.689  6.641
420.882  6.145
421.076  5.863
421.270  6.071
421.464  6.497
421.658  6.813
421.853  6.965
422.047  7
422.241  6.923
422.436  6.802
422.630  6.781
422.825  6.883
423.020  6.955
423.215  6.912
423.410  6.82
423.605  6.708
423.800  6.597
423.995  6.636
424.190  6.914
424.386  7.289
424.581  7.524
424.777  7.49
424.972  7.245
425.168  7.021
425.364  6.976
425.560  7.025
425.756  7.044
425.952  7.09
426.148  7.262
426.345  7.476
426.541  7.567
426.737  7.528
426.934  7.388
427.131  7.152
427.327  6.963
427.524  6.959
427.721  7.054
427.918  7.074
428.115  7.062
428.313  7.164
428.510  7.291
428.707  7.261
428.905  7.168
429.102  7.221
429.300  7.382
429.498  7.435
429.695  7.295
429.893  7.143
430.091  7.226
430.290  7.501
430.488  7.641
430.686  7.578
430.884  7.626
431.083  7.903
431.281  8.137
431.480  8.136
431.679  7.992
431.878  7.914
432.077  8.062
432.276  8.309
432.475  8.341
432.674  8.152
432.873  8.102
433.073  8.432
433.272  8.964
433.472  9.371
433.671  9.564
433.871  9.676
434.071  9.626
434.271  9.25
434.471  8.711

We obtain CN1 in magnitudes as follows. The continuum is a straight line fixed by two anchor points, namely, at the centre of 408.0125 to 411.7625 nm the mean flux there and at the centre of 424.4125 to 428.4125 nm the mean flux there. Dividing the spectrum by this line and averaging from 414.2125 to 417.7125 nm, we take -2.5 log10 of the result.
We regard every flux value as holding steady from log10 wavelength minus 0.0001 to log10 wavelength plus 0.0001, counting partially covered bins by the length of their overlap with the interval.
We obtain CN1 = 0.09 mag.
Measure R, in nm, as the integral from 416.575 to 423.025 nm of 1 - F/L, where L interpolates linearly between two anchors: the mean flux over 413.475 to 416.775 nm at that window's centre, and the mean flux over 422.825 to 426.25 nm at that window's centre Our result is 0.460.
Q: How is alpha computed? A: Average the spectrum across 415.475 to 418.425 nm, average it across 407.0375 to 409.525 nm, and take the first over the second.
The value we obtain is 0.85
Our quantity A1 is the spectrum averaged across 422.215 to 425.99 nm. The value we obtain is 6.98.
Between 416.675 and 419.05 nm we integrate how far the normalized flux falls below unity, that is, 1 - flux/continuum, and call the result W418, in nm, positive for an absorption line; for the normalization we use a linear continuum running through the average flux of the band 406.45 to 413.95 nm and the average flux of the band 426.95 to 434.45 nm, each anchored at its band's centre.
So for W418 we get 0.37 nm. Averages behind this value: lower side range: 8.23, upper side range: 7.88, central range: 6.84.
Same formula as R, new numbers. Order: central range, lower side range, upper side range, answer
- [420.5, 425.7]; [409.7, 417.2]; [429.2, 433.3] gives 0.660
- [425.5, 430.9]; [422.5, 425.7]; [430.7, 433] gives 0.198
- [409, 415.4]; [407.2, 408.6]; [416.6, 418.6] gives -0.350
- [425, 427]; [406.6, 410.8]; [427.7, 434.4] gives 0.205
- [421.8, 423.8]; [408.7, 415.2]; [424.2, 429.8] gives 0.161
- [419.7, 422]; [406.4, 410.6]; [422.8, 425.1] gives 0.236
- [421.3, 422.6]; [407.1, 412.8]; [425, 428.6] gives 0.123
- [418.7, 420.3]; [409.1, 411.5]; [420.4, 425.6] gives 0.163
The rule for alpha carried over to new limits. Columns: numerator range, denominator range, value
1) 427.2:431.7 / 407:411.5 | 0.88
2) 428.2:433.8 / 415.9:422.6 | 1.17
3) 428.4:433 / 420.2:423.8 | 1.15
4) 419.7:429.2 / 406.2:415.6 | 0.86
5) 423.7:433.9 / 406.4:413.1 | 0.91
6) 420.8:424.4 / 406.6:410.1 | 0.80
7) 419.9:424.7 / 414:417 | 0.91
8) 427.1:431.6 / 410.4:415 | 0.93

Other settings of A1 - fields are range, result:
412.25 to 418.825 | 7.33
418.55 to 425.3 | 6.75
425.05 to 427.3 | 7.22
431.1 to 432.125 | 8.03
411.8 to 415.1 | 7.8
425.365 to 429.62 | 7.21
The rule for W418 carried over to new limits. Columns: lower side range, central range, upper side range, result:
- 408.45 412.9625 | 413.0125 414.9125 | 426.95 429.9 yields 0.124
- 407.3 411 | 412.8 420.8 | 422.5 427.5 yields 0.675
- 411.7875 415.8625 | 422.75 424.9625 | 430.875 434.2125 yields 0.315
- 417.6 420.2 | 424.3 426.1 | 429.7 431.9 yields 0.001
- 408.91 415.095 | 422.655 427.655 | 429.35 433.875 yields 0.608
